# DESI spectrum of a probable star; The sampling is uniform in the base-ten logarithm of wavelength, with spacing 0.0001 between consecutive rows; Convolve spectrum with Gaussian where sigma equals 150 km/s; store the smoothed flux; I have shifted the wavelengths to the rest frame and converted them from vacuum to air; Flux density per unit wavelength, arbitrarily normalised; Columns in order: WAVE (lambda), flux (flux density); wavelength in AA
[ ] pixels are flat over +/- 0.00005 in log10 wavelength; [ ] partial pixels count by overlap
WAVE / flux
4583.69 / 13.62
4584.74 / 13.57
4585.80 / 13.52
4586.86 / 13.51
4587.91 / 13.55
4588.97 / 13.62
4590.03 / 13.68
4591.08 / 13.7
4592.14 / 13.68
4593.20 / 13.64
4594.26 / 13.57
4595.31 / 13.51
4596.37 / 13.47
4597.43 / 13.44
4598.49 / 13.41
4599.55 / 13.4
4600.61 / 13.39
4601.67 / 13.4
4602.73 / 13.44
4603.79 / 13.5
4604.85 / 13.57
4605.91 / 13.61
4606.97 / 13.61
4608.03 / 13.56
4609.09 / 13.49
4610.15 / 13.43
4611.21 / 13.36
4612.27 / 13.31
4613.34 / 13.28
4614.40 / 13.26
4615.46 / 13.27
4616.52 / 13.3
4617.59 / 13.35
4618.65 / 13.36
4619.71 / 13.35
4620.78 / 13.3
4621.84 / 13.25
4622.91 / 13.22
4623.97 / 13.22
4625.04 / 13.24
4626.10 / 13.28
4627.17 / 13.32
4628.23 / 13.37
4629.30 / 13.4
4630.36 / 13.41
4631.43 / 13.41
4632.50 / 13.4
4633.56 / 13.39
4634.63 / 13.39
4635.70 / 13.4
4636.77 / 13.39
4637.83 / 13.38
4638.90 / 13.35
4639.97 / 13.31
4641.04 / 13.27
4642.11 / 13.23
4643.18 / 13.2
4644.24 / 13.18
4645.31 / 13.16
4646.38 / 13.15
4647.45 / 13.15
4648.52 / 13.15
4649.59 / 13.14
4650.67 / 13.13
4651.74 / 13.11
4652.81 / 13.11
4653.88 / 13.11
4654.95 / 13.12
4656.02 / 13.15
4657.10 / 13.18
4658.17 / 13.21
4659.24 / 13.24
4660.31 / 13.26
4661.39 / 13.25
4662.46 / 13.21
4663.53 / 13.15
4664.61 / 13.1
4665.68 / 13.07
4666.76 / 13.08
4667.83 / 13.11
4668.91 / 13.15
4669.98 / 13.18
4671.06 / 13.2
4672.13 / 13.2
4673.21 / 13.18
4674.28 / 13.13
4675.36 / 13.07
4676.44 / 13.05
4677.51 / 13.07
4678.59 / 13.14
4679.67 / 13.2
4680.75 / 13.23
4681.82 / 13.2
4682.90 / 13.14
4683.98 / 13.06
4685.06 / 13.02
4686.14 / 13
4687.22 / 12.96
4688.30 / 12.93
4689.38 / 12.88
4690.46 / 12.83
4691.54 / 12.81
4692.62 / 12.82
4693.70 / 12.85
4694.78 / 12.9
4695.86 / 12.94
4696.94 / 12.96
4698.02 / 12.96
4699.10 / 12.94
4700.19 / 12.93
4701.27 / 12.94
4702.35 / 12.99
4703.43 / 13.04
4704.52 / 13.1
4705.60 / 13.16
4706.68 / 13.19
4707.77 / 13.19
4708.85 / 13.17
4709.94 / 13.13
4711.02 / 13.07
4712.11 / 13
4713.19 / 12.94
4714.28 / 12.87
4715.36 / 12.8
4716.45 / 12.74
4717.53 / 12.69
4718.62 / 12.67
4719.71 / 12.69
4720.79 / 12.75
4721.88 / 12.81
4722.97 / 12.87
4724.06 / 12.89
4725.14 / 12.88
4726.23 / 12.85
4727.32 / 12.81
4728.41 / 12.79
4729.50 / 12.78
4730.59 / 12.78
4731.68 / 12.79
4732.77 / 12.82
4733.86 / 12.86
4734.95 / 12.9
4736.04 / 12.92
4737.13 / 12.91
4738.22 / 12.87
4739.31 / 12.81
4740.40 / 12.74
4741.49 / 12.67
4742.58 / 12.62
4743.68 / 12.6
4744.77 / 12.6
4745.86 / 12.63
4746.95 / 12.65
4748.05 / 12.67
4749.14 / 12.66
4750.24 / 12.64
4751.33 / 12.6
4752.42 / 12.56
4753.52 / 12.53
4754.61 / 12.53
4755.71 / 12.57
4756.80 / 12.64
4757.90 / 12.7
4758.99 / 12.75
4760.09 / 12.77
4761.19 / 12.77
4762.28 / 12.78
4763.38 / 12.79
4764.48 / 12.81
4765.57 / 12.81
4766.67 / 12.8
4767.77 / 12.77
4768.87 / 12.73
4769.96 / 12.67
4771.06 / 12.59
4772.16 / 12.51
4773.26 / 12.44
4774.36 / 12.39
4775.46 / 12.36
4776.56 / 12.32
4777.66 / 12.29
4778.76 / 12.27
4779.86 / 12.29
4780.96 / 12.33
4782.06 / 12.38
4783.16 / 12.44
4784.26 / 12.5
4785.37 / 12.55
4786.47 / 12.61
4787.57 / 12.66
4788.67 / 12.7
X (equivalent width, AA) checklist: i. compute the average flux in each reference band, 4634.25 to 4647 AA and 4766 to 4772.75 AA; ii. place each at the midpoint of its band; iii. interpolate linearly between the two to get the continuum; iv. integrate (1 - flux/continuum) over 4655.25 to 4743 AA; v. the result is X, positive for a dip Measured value 0.18 AA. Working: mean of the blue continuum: 13.3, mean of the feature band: 13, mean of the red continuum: 12.7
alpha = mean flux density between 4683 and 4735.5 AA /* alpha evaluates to 12.9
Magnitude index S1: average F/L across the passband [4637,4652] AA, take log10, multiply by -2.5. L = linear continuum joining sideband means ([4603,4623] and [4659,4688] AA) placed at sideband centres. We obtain 0.00 mag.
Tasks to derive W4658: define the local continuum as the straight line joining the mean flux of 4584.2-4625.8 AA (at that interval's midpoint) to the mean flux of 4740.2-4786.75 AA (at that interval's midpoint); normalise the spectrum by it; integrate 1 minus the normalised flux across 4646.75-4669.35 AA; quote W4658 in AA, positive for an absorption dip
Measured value 0.0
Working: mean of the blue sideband 13.4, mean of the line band 13.1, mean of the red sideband 12.6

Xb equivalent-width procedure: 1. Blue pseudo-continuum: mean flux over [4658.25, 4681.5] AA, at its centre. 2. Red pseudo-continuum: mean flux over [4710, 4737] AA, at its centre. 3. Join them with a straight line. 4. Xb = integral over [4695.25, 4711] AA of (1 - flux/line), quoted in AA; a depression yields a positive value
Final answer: -0.10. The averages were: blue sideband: 13.2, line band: 13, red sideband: 12.8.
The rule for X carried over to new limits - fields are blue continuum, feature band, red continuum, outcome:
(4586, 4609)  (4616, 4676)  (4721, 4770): 0.19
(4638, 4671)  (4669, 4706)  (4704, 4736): 0.01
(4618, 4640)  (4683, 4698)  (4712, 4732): 0.07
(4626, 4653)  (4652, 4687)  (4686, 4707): -0.09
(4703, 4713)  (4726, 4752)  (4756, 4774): 0.29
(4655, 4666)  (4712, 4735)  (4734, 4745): 0.08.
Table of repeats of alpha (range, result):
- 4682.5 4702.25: 12.9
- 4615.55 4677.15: 13.2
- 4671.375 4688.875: 13.1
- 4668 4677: 13.1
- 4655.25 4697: 13.1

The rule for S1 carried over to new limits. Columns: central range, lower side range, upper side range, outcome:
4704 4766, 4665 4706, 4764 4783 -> 0.00 mag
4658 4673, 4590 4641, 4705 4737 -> 0.00 mag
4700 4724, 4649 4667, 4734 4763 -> -0.01 mag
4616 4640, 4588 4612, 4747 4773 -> 0.00 mag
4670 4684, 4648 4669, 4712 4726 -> -0.01 mag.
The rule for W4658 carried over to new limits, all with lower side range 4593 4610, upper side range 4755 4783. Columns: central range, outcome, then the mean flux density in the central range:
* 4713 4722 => 0.1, 12.8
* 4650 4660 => 0.0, 13.2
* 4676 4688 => 0.0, 13.1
